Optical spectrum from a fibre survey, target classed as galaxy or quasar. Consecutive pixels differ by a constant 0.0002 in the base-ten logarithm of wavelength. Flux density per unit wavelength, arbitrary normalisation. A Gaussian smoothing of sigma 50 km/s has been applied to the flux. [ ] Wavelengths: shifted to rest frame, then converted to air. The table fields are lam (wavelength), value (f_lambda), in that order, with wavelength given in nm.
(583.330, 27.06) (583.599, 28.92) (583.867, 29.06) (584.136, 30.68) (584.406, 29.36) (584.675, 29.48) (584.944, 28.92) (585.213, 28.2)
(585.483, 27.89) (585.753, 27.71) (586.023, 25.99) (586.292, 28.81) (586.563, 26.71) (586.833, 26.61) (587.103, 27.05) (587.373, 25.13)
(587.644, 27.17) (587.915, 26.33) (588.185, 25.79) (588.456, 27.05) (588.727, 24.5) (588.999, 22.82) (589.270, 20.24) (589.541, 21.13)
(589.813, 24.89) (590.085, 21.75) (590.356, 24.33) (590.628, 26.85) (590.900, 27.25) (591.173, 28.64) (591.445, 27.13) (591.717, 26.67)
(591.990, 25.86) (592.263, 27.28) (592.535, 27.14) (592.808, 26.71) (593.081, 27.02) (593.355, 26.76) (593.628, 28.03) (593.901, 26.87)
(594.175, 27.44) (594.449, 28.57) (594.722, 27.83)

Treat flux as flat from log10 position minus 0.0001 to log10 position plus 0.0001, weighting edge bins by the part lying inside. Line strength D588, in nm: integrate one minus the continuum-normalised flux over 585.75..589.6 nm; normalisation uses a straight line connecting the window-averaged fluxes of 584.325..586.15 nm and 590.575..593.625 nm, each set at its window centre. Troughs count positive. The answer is 0.31 nm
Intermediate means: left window 28.2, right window 27.1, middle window 25.6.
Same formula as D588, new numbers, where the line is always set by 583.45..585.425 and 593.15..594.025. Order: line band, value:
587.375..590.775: 0.45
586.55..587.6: 0.08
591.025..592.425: 0.02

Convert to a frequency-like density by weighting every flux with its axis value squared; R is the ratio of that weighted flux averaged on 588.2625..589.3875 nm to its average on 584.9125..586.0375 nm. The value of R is 0.87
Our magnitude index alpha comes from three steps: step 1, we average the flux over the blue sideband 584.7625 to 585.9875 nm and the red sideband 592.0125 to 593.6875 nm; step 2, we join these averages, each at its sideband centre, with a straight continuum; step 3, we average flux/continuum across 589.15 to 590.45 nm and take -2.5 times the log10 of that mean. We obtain 0.22 mag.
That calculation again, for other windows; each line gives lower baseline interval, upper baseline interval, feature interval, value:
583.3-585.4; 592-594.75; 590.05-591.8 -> 0.06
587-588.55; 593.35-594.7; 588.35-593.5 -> 0.07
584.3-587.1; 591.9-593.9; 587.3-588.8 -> 0.06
